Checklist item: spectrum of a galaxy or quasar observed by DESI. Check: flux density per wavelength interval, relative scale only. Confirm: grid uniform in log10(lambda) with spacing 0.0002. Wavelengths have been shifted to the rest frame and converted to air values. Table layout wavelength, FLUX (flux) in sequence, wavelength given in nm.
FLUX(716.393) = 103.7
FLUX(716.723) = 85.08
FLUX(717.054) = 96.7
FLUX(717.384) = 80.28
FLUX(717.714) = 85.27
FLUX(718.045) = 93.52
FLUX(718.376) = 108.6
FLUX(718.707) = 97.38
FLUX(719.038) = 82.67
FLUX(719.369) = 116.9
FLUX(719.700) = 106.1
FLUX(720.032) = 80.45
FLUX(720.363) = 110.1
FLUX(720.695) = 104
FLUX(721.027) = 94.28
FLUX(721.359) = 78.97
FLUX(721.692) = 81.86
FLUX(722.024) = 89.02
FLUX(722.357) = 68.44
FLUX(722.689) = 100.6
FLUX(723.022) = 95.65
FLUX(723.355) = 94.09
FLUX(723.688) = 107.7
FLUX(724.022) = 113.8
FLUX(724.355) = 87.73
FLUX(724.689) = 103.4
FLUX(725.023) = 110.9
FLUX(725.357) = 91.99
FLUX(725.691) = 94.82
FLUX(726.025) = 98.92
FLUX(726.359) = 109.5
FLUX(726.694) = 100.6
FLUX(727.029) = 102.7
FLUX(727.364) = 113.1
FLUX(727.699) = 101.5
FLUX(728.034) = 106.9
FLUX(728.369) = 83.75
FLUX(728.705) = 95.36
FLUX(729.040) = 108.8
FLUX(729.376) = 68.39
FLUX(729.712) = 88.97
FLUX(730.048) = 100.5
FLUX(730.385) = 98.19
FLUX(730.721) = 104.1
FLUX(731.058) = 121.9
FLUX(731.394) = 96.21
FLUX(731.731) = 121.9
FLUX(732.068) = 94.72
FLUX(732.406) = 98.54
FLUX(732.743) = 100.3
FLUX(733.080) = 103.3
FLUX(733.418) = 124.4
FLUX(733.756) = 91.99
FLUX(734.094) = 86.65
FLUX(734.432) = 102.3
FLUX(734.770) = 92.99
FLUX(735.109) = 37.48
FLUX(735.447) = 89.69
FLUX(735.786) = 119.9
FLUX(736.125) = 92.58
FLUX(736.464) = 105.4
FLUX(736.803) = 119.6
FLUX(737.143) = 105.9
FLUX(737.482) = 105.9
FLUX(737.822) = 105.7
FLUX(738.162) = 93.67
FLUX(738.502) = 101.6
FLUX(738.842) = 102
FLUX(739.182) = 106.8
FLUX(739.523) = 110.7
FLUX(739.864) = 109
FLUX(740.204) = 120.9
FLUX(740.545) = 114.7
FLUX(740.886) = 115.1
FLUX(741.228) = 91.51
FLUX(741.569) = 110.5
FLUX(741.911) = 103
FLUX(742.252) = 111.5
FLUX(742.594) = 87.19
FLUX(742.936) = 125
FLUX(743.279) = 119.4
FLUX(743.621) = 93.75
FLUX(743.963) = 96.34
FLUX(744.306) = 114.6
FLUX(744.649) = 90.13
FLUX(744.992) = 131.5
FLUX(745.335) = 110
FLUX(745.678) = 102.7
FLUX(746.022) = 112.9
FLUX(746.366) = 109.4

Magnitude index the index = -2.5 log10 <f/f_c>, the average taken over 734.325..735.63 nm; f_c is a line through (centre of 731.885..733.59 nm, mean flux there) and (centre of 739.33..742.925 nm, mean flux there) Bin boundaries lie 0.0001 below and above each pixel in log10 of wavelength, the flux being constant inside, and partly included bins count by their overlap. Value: 0.30 mag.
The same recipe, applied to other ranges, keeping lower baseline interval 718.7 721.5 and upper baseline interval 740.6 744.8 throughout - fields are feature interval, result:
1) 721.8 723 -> 0.13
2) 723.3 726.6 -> -0.03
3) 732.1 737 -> 0.05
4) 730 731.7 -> -0.05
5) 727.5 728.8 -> 0.03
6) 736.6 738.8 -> -0.02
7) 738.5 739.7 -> -0.02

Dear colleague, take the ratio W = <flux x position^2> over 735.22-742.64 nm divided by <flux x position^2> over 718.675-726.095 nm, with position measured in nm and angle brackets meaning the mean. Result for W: 1.15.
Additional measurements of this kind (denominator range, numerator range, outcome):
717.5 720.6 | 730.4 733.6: 1.13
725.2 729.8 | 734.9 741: 1.09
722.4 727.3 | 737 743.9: 1.11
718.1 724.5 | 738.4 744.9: 1.18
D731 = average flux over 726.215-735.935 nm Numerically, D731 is 98.7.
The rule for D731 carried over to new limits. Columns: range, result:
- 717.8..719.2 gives 94.9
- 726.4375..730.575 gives 97.7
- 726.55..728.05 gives 105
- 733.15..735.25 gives 90.6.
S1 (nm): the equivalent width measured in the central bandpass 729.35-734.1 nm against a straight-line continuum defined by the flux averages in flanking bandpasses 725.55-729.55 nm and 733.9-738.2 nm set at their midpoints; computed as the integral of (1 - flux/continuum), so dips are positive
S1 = -0.18 nm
